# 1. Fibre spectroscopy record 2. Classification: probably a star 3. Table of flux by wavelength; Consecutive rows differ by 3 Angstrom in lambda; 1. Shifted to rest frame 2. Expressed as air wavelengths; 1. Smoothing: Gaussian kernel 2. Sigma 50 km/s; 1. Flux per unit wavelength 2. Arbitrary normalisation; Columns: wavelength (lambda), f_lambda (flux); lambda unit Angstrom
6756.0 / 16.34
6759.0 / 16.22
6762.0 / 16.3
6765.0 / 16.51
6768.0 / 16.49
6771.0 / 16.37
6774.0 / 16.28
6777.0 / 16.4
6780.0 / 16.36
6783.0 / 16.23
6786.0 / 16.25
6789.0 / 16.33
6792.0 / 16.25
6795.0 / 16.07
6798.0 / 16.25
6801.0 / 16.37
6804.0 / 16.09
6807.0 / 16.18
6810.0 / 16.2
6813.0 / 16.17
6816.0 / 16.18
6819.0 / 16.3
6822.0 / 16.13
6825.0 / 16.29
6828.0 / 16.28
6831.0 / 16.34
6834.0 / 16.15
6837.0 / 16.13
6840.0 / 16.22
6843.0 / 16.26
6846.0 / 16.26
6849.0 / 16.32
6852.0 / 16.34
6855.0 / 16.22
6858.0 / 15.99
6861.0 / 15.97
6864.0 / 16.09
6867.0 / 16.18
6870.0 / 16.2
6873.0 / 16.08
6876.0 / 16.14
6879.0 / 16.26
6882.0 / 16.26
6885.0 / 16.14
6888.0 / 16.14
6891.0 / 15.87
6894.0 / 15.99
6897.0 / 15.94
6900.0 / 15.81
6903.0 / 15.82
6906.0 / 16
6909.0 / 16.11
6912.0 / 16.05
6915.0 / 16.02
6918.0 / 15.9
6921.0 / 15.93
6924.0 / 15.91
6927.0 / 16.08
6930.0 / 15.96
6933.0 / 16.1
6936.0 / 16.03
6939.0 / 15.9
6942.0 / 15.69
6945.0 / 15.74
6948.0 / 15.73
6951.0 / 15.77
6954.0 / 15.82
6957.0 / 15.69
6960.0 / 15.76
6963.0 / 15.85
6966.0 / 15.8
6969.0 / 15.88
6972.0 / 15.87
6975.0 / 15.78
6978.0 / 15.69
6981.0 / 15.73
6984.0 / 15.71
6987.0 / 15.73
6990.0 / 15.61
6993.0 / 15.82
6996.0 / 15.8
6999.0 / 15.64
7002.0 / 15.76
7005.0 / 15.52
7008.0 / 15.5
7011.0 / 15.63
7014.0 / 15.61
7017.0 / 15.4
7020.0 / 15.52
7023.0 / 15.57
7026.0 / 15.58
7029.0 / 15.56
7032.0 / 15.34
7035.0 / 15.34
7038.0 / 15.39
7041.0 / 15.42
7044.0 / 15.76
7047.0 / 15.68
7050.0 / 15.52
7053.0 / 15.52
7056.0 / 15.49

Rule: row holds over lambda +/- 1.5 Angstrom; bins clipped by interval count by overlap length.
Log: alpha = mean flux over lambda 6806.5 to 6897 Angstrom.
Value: 16.2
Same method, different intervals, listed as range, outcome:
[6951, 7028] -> 15.7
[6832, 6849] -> 16.2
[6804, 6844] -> 16.2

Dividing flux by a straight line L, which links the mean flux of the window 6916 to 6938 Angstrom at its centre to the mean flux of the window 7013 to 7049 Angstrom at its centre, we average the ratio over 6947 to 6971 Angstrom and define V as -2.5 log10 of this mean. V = 0.00 mag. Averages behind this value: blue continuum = 16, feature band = 15.8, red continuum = 15.5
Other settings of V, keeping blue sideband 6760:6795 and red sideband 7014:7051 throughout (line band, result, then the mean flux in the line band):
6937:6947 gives 0.001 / 15.8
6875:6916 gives -0.006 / 16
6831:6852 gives -0.008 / 16.2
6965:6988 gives -0.006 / 15.8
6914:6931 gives -0.007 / 16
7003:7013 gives 0.002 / 15.6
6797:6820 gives 0.001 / 16.2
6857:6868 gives 0.000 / 16.1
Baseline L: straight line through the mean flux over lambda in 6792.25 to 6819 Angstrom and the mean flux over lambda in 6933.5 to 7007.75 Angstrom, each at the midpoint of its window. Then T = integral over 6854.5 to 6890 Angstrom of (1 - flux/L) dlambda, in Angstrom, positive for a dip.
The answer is -0.2 Angstrom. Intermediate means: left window 16.2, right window 15.8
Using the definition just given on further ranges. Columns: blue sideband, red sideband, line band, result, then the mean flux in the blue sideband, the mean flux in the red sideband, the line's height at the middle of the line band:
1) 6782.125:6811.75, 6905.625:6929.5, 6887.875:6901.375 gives 0.09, 16.2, 16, 16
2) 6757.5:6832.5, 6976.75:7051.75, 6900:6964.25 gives -0.20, 16.3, 15.6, 15.8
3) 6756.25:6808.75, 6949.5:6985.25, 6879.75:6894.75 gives -0.09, 16.3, 15.8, 16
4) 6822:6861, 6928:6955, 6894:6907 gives 0.09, 16.2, 15.9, 16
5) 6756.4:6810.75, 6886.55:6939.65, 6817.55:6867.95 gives -0.18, 16.3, 16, 16.1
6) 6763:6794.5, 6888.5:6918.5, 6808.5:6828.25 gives 0.00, 16.3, 16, 16.2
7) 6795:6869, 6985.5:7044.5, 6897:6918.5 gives -0.03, 16.2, 15.6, 15.9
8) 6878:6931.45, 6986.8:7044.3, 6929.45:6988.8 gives -0.06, 16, 15.6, 15.8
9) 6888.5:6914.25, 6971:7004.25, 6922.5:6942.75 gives -0.11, 16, 15.7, 15.9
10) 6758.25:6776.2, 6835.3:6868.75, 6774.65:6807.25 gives 0.12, 16.4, 16.2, 16.3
